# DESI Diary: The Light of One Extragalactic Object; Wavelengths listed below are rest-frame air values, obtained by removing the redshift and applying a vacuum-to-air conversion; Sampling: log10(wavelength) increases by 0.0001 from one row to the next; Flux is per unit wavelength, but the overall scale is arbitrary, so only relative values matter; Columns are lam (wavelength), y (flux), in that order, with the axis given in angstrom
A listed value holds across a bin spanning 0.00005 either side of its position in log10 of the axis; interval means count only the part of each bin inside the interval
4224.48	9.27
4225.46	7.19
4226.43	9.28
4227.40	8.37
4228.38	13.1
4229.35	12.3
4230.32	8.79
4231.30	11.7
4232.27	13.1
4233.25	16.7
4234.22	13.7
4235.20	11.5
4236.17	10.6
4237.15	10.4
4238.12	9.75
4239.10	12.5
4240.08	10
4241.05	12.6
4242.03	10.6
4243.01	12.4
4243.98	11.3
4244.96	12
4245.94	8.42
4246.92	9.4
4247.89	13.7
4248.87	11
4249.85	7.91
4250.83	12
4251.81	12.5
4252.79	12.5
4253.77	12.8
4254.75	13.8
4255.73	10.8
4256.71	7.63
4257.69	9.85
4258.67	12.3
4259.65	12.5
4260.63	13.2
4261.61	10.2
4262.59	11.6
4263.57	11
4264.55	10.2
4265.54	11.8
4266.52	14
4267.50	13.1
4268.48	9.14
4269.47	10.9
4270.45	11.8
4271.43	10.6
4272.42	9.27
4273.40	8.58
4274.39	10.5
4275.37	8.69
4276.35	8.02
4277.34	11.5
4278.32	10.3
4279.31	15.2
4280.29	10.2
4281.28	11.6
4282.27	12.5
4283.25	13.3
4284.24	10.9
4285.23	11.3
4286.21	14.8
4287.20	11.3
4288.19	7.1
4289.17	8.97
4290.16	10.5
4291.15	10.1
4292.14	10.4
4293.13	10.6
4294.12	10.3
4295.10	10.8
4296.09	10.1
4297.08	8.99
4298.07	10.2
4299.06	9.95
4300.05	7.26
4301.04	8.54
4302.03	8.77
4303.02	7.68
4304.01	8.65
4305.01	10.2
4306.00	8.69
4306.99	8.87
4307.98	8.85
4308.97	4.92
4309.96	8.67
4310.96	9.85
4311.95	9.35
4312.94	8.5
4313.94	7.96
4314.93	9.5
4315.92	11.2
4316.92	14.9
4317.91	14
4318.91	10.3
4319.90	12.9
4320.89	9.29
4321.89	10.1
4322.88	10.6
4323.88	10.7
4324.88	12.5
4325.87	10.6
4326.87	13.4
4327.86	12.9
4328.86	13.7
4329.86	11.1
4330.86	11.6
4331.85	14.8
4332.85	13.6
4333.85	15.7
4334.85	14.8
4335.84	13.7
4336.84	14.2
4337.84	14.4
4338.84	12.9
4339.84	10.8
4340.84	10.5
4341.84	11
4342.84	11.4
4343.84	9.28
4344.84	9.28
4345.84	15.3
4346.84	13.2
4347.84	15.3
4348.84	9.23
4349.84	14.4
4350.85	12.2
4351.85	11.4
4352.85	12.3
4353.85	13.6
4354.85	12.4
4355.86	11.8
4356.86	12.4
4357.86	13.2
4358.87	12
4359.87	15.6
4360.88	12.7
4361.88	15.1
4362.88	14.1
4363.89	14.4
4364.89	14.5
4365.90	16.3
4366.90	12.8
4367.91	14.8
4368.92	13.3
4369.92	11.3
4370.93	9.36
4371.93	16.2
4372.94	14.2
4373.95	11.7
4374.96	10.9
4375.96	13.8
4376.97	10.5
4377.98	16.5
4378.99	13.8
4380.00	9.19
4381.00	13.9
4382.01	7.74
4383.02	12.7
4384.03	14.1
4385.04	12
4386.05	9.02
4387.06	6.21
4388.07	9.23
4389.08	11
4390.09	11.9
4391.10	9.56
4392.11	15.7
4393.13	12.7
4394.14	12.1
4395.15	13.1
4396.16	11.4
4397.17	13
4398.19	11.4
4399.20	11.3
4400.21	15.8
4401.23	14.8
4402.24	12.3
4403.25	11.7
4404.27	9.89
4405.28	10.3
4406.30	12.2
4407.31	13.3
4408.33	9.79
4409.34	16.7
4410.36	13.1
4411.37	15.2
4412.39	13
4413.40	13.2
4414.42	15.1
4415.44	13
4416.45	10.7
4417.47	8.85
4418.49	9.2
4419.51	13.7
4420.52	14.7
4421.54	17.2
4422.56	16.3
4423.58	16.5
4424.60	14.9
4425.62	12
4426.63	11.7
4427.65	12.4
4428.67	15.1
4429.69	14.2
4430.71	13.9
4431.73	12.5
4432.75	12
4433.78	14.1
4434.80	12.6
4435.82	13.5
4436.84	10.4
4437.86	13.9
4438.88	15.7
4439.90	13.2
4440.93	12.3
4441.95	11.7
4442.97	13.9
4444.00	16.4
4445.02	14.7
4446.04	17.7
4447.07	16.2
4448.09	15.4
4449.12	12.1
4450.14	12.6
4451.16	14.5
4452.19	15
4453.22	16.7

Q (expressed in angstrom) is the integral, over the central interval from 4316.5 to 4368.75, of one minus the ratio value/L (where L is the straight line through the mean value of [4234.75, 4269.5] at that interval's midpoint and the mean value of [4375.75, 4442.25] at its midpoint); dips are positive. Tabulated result -3.03 angstrom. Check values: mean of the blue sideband 11.3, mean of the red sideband 12.6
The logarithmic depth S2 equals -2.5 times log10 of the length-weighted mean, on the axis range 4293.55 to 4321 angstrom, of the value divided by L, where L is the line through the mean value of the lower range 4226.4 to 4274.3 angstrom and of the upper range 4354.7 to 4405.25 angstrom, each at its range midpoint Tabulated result 0.223 mag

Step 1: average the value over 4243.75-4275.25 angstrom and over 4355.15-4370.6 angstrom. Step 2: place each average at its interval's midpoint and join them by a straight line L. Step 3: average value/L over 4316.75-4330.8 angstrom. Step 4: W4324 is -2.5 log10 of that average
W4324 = 0.07 mag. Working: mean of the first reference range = 11.1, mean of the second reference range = 13.6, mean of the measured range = 11.8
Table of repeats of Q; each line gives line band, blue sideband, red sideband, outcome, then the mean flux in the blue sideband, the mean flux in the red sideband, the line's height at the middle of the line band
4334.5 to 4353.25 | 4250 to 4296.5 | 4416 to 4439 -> -0.48 angstrom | 11.1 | 13.3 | 12.1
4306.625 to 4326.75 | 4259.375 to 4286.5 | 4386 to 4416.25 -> 2.38 angstrom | 11.3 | 12.3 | 11.6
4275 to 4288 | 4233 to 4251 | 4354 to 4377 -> 0.55 angstrom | 11.3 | 13.3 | 11.9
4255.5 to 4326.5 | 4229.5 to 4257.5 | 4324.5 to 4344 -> 9.75 angstrom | 11.4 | 12.7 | 12.1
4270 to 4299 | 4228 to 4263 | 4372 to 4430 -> 2.87 angstrom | 11.5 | 12.6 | 11.8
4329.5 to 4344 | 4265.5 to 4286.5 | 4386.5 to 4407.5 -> -1.53 angstrom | 11.2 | 11.8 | 11.5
